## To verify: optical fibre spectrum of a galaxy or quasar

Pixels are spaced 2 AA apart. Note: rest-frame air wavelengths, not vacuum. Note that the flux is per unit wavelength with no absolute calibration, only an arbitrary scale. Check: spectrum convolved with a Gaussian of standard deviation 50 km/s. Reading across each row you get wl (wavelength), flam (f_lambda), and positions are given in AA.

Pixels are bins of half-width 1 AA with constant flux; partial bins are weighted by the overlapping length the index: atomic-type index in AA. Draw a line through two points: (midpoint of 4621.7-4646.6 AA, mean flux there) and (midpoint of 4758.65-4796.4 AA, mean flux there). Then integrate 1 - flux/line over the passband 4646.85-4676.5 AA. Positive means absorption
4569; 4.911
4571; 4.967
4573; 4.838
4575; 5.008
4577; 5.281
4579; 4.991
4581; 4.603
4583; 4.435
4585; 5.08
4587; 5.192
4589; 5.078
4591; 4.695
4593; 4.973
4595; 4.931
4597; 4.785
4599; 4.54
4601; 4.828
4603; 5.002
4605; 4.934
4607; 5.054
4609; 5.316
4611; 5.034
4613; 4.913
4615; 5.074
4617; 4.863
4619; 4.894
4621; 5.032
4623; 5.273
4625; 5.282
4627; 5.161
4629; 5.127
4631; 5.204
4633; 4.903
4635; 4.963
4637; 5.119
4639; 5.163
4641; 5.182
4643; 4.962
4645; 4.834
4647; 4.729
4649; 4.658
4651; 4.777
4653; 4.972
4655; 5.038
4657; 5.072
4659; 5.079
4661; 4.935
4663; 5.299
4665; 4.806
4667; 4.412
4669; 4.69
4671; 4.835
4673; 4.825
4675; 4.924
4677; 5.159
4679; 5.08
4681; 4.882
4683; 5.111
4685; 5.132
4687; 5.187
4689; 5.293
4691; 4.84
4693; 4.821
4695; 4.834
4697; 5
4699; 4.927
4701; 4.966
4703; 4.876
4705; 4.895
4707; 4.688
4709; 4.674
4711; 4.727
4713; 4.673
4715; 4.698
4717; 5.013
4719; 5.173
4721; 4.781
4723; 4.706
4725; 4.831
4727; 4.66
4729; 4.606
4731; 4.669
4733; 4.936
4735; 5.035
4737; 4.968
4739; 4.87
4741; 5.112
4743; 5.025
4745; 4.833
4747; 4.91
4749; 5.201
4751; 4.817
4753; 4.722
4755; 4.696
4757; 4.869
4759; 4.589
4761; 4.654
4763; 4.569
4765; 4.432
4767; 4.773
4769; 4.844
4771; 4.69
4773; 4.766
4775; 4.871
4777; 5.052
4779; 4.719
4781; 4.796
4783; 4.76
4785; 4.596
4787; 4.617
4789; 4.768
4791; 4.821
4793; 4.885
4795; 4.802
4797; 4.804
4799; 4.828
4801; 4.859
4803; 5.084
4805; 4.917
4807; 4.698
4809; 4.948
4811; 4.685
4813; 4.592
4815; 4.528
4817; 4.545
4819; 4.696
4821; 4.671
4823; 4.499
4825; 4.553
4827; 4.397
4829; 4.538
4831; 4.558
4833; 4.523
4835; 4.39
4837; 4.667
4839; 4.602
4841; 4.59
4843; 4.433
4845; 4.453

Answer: 0.8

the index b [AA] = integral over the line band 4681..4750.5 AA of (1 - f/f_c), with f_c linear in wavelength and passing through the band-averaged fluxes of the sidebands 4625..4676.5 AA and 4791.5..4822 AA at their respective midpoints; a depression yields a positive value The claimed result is -0.3 AA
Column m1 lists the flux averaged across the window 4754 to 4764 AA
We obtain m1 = 4.68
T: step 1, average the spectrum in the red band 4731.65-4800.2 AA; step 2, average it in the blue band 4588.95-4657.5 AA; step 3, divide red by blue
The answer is 1.0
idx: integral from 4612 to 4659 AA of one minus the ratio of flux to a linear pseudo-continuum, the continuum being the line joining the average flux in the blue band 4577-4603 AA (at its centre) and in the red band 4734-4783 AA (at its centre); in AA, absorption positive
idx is -1.5 AA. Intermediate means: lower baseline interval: 4.87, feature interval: 5.01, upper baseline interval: 4.82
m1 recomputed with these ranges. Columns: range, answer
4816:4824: 4.6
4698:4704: 4.92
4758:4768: 4.6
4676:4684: 5.06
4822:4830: 4.5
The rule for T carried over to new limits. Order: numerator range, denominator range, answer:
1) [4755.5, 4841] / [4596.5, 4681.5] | 0.95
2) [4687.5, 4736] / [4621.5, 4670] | 0.97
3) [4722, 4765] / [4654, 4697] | 0.97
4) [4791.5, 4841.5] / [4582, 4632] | 0.94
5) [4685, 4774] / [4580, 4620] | 0.99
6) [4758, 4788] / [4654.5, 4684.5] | 0.95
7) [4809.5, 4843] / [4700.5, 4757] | 0.94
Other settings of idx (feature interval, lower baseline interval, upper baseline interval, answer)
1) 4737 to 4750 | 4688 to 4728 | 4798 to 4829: -0.5 AA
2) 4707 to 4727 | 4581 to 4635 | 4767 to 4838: 0.1 AA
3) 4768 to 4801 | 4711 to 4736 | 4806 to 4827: -0.7 AA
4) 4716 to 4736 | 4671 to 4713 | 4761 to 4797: 0.1 AA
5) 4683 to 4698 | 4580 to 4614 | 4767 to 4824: -0.6 AA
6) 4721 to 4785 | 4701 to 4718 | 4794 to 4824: -0.4 AA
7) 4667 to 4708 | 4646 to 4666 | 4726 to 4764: -0.3 AA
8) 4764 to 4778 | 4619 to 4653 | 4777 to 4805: 0.2 AA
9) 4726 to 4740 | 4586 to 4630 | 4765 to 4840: 0.0 AA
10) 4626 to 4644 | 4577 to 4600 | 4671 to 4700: -0.6 AA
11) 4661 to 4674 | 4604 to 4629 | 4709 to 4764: 0.4 AA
